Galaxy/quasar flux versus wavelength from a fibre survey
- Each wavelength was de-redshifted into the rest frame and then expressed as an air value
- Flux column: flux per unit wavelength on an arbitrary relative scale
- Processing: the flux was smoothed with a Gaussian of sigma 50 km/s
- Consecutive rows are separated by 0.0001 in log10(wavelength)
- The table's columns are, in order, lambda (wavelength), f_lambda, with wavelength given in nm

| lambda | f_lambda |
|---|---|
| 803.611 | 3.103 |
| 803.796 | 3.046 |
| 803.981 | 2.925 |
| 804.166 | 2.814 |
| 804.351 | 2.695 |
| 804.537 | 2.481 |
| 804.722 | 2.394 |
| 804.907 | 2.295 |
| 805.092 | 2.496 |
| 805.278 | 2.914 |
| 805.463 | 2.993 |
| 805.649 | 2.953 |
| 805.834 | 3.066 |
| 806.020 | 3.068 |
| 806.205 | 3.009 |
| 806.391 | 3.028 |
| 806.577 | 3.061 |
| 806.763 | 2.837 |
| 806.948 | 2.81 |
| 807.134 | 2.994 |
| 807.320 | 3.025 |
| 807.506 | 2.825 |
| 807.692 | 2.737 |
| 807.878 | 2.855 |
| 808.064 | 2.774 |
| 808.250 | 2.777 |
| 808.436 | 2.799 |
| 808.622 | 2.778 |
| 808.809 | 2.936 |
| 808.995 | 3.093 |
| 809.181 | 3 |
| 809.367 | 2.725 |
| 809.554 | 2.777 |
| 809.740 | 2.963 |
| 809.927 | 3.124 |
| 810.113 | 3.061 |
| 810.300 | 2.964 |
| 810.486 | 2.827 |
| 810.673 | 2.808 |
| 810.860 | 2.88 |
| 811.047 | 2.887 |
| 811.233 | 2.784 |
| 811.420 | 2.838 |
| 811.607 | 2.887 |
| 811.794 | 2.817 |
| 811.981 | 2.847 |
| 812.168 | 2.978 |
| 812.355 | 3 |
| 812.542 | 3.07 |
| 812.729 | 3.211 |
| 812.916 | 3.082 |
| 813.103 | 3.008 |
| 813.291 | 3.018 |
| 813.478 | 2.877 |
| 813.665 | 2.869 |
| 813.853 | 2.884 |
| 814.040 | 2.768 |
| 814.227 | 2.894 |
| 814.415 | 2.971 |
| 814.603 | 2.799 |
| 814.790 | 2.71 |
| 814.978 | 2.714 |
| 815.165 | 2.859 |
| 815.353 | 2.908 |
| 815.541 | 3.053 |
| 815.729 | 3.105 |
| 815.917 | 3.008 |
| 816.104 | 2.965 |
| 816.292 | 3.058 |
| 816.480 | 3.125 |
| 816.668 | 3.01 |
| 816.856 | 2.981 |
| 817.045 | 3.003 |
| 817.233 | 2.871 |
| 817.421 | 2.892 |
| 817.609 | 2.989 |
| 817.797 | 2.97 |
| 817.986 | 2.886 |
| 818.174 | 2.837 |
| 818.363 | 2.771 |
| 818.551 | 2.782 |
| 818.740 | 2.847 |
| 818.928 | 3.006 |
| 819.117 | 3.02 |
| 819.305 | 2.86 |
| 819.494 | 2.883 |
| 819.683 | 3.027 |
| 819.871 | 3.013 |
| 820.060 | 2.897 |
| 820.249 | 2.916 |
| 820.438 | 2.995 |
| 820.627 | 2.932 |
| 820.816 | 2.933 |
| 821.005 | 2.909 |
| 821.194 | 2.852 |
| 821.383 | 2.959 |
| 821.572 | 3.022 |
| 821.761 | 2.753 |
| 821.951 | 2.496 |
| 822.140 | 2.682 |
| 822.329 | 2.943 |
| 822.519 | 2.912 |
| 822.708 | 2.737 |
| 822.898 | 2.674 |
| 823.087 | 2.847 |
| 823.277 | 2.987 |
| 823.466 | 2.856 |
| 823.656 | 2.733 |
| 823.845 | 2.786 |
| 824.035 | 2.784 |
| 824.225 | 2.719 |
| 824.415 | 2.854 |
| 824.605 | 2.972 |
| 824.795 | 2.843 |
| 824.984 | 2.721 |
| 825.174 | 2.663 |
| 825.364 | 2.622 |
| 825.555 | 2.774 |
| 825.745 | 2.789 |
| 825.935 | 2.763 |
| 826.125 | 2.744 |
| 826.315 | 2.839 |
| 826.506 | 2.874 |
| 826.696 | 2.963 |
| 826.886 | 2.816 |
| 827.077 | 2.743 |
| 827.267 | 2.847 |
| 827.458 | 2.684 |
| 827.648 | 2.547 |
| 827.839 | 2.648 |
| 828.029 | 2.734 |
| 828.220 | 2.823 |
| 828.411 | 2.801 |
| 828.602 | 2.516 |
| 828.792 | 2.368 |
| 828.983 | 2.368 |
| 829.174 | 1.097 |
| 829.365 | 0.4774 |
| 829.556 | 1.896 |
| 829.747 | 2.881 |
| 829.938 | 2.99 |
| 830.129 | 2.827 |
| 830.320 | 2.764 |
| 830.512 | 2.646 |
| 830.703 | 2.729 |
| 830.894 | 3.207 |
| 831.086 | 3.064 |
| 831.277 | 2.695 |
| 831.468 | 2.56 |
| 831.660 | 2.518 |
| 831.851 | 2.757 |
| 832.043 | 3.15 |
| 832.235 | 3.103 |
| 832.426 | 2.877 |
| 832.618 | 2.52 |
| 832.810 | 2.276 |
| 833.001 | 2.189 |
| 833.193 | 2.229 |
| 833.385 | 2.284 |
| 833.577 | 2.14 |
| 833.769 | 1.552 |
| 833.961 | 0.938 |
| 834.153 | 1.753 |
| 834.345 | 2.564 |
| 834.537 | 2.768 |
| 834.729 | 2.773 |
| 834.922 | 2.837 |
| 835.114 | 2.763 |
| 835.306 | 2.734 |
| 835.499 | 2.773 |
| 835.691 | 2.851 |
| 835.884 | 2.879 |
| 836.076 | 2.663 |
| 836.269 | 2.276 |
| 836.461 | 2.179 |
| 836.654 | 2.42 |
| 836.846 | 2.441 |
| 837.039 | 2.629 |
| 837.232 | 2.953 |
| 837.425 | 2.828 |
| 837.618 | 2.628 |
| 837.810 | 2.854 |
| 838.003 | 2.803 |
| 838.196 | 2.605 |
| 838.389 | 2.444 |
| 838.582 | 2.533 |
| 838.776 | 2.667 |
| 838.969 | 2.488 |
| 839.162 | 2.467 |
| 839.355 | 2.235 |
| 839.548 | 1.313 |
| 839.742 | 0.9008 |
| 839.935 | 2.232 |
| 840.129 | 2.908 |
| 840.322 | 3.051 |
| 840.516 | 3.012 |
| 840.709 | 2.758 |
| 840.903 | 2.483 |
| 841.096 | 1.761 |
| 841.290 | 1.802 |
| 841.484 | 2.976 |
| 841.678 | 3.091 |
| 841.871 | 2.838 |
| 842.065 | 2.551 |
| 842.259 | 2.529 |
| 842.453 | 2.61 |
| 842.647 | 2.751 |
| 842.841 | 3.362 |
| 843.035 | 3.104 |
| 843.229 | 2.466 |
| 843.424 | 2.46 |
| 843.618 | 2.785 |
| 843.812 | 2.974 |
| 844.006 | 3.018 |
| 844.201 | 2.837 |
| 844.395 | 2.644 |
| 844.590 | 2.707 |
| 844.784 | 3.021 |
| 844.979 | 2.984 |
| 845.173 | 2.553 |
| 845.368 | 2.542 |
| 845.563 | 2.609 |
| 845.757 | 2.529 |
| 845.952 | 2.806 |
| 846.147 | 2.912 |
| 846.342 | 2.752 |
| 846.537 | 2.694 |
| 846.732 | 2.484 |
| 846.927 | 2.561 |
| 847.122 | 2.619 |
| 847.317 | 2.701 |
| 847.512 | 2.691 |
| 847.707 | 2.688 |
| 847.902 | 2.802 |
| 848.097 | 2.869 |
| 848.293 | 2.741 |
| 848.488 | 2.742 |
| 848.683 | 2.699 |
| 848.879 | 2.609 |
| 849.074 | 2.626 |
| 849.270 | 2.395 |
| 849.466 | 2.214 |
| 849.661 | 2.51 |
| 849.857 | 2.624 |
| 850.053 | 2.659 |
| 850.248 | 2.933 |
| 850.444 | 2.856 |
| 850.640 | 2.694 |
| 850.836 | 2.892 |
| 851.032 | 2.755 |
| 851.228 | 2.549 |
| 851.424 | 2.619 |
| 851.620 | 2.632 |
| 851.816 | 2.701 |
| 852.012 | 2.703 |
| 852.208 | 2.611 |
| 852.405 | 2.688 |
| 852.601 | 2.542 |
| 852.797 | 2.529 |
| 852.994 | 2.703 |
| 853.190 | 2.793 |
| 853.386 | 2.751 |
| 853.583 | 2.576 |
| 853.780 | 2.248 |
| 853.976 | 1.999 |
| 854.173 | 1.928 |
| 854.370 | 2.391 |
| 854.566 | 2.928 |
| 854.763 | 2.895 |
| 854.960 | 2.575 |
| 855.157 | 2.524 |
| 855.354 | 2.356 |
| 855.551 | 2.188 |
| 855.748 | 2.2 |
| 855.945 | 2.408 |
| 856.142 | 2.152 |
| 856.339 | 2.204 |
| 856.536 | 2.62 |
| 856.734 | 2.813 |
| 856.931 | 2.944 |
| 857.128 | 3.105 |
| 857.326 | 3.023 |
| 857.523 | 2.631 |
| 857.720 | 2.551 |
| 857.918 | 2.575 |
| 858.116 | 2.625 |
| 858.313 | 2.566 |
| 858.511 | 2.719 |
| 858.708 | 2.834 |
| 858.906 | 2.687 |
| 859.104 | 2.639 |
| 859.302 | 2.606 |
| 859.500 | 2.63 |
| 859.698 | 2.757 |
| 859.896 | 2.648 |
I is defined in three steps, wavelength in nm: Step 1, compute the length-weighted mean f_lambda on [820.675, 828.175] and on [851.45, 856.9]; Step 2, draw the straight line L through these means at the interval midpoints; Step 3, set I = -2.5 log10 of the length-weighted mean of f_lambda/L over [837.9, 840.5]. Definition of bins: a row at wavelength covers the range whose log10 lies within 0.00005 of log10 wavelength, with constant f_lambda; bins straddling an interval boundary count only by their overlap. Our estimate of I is 0.120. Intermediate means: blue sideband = 2.8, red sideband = 2.51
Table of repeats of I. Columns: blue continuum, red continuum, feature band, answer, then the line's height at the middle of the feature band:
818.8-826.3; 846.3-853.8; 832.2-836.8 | 0.14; 2.76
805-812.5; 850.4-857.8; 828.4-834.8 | 0.14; 2.74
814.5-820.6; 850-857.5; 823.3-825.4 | 0.03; 2.87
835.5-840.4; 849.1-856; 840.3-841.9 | -0.05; 2.51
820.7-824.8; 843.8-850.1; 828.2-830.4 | 0.21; 2.79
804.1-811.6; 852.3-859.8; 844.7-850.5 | -0.02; 2.63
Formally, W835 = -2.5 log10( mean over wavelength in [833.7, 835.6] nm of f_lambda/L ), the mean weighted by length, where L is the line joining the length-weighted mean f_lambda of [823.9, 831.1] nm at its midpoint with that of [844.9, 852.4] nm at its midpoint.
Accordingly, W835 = 0.126 mag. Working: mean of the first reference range 2.64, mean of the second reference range 2.67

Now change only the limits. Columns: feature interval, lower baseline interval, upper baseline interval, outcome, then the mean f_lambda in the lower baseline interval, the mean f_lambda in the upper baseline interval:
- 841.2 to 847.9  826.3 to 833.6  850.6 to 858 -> -0.061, 2.58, 2.58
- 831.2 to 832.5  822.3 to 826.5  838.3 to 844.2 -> -0.047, 2.8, 2.56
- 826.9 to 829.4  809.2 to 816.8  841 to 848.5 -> 0.169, 2.93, 2.71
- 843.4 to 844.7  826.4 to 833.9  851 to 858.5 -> -0.098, 2.54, 2.57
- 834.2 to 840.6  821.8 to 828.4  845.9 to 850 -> 0.065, 2.78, 2.65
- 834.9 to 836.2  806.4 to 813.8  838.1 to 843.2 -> -0.076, 2.91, 2.52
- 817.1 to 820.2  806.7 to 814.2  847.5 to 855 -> -0.024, 2.91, 2.62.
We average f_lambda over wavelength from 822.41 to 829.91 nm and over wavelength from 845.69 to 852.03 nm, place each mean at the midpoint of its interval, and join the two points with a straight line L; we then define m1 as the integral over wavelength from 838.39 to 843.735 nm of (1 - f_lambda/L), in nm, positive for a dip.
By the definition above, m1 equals 0.28 nm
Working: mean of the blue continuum 2.64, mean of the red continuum 2.67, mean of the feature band 2.52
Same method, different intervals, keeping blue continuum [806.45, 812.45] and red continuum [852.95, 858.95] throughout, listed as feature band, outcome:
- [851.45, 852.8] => -0.024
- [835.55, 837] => 0.086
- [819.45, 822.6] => -0.090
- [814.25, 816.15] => -0.038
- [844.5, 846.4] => -0.075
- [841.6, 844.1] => -0.144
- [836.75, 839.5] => 0.102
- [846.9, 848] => -0.026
